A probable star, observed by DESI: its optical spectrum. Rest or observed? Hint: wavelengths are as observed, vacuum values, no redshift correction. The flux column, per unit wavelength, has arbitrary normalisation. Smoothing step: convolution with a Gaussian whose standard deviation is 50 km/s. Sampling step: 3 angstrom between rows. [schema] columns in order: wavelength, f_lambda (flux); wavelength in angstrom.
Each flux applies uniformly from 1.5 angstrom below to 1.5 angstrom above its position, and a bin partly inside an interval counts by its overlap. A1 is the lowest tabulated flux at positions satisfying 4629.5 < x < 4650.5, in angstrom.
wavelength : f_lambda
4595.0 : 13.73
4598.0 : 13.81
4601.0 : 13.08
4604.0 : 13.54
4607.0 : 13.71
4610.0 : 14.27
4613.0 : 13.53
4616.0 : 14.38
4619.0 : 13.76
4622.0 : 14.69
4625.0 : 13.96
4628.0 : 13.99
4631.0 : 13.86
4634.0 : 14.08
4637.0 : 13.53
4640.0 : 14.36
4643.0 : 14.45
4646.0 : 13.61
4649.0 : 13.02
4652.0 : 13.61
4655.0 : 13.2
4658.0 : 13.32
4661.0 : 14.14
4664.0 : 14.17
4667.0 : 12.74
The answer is 13.02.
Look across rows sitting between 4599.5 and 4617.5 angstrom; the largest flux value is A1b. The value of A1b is 14.38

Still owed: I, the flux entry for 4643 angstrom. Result 14.45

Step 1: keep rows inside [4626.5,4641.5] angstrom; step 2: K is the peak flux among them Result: 14.36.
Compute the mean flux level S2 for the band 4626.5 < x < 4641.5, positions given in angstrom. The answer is 14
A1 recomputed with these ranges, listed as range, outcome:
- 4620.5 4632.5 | 13.86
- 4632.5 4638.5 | 13.53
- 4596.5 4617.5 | 13.08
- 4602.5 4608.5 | 13.54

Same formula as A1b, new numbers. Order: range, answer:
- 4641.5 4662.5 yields 14.45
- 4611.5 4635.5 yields 14.69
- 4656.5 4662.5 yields 14.14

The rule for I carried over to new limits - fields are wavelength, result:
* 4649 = 13.02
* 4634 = 14.08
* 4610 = 14.27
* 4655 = 13.2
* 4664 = 14.17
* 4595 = 13.73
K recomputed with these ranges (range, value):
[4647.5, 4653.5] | 13.61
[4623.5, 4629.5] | 13.99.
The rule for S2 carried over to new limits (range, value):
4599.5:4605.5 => 13.3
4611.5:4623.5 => 14.1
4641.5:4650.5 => 13.7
